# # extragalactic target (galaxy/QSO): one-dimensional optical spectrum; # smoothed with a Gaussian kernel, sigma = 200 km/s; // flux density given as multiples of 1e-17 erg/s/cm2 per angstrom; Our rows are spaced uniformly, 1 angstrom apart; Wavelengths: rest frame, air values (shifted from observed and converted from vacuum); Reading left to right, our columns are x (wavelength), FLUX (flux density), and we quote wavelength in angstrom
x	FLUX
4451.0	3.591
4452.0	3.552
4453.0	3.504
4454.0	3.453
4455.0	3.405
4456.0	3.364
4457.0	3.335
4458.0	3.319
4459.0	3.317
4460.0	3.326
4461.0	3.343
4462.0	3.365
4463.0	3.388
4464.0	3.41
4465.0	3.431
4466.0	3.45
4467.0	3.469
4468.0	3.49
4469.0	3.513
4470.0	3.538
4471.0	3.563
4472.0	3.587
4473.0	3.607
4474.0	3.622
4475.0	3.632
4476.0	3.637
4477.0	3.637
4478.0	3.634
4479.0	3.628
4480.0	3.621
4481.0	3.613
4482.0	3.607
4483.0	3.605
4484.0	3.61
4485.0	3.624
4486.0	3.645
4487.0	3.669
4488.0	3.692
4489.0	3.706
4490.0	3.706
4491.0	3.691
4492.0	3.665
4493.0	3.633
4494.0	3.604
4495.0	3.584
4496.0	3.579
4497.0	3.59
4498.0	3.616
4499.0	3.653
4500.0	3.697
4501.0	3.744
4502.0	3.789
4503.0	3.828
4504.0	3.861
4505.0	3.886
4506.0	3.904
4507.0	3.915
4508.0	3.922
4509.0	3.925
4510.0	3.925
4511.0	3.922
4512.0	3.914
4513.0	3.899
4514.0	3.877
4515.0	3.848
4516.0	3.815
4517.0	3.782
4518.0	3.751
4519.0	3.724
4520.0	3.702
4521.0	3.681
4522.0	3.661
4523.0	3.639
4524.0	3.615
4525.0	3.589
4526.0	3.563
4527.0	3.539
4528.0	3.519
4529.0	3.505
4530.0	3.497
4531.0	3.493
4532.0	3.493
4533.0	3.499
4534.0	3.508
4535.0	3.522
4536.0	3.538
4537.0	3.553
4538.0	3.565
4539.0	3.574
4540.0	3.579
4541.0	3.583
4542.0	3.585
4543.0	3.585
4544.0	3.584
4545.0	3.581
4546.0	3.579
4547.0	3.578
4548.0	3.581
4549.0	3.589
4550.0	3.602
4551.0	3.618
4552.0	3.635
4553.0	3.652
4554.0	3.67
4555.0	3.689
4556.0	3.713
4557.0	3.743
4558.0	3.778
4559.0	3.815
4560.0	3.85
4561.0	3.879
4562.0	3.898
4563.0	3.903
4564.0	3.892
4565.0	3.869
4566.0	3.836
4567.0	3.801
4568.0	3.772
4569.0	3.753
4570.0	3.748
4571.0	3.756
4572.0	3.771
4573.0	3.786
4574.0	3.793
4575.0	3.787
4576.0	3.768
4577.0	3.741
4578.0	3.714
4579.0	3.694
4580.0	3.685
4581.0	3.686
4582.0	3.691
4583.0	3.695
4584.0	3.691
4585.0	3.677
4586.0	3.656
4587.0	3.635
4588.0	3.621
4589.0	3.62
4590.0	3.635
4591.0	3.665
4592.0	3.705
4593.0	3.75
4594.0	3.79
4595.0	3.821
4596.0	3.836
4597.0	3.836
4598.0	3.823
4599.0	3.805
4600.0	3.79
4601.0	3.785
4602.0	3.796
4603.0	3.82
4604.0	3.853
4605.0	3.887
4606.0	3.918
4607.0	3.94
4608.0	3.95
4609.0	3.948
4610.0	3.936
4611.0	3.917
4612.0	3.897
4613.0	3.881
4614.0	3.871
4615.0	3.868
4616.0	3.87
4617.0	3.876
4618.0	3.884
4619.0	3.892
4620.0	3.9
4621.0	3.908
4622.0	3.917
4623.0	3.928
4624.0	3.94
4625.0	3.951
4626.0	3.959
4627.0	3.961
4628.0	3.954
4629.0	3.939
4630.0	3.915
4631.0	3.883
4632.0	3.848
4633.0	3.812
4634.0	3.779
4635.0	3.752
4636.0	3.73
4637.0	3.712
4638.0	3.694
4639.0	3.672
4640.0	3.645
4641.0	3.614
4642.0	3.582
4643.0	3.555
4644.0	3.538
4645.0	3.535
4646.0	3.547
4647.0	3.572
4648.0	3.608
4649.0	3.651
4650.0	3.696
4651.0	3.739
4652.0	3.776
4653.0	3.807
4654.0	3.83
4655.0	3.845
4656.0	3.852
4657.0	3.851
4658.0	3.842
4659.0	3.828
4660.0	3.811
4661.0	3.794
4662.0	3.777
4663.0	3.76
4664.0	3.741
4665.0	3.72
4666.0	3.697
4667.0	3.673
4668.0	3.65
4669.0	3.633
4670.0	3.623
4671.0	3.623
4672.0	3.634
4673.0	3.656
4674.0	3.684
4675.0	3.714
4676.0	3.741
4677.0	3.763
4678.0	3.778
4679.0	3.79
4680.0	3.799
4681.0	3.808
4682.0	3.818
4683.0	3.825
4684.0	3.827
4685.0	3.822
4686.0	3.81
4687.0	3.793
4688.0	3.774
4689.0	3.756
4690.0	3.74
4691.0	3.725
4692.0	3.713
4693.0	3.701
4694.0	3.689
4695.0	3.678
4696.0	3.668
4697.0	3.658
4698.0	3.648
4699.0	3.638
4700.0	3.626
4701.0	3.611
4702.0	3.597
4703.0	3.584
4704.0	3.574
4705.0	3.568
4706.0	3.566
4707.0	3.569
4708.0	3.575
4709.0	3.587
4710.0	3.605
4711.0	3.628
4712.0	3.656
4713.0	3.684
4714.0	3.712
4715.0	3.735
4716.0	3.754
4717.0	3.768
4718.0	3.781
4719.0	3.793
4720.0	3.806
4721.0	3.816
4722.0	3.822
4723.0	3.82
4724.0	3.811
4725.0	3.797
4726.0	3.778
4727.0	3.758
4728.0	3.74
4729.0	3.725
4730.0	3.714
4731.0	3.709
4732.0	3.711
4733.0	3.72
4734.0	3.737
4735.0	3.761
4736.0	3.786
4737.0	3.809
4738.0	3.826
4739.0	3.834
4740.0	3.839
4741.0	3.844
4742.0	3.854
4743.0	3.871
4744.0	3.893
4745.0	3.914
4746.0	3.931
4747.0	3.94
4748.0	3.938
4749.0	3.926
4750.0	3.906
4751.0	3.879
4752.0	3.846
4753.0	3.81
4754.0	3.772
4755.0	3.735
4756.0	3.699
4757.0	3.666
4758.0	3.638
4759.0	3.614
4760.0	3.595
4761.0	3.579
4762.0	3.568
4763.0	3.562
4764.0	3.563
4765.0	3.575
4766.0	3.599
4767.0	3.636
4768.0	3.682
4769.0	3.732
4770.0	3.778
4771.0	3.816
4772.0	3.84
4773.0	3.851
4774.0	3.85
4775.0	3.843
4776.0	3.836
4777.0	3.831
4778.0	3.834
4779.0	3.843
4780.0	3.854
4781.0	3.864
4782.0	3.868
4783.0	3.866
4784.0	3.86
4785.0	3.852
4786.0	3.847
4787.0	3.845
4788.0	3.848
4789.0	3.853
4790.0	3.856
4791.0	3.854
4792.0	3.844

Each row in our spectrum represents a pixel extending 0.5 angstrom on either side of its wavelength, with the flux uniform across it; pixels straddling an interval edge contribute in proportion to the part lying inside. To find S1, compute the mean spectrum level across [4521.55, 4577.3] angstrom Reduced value 3.66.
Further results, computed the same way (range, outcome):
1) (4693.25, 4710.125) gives 3.62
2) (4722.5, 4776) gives 3.77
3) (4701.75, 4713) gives 3.6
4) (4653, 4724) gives 3.72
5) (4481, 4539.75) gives 3.68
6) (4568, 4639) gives 3.81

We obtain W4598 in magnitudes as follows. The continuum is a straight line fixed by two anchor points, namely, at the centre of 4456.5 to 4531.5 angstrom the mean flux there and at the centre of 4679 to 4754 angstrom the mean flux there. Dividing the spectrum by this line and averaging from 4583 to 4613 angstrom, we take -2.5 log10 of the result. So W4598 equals -0.03 mag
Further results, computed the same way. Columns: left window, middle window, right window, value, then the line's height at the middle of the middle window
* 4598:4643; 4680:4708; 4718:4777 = 0.03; 3.8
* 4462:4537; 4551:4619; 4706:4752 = -0.03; 3.7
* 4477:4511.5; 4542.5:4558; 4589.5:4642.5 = 0.04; 3.77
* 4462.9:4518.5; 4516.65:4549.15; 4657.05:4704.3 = 0.03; 3.69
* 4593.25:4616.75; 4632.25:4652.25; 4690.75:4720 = 0.04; 3.79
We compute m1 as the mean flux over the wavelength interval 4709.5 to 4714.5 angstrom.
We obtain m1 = 3.66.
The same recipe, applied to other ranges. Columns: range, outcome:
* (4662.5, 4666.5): 3.73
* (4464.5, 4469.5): 3.47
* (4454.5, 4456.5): 3.38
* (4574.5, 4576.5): 3.78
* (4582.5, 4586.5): 3.68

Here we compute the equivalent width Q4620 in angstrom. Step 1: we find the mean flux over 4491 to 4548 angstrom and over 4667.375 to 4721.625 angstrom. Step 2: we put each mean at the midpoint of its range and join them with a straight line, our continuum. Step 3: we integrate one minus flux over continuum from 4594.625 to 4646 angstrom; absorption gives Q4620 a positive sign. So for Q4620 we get -1.9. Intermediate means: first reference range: 3.67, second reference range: 3.7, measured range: 3.83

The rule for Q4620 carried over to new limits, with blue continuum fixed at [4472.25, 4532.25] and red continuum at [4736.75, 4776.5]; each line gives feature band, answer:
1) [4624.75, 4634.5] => -0.4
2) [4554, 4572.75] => -0.4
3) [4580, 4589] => 0.1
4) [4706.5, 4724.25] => 0.2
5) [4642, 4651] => 0.3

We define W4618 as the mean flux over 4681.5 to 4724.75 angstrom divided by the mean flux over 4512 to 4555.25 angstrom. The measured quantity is 1.0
